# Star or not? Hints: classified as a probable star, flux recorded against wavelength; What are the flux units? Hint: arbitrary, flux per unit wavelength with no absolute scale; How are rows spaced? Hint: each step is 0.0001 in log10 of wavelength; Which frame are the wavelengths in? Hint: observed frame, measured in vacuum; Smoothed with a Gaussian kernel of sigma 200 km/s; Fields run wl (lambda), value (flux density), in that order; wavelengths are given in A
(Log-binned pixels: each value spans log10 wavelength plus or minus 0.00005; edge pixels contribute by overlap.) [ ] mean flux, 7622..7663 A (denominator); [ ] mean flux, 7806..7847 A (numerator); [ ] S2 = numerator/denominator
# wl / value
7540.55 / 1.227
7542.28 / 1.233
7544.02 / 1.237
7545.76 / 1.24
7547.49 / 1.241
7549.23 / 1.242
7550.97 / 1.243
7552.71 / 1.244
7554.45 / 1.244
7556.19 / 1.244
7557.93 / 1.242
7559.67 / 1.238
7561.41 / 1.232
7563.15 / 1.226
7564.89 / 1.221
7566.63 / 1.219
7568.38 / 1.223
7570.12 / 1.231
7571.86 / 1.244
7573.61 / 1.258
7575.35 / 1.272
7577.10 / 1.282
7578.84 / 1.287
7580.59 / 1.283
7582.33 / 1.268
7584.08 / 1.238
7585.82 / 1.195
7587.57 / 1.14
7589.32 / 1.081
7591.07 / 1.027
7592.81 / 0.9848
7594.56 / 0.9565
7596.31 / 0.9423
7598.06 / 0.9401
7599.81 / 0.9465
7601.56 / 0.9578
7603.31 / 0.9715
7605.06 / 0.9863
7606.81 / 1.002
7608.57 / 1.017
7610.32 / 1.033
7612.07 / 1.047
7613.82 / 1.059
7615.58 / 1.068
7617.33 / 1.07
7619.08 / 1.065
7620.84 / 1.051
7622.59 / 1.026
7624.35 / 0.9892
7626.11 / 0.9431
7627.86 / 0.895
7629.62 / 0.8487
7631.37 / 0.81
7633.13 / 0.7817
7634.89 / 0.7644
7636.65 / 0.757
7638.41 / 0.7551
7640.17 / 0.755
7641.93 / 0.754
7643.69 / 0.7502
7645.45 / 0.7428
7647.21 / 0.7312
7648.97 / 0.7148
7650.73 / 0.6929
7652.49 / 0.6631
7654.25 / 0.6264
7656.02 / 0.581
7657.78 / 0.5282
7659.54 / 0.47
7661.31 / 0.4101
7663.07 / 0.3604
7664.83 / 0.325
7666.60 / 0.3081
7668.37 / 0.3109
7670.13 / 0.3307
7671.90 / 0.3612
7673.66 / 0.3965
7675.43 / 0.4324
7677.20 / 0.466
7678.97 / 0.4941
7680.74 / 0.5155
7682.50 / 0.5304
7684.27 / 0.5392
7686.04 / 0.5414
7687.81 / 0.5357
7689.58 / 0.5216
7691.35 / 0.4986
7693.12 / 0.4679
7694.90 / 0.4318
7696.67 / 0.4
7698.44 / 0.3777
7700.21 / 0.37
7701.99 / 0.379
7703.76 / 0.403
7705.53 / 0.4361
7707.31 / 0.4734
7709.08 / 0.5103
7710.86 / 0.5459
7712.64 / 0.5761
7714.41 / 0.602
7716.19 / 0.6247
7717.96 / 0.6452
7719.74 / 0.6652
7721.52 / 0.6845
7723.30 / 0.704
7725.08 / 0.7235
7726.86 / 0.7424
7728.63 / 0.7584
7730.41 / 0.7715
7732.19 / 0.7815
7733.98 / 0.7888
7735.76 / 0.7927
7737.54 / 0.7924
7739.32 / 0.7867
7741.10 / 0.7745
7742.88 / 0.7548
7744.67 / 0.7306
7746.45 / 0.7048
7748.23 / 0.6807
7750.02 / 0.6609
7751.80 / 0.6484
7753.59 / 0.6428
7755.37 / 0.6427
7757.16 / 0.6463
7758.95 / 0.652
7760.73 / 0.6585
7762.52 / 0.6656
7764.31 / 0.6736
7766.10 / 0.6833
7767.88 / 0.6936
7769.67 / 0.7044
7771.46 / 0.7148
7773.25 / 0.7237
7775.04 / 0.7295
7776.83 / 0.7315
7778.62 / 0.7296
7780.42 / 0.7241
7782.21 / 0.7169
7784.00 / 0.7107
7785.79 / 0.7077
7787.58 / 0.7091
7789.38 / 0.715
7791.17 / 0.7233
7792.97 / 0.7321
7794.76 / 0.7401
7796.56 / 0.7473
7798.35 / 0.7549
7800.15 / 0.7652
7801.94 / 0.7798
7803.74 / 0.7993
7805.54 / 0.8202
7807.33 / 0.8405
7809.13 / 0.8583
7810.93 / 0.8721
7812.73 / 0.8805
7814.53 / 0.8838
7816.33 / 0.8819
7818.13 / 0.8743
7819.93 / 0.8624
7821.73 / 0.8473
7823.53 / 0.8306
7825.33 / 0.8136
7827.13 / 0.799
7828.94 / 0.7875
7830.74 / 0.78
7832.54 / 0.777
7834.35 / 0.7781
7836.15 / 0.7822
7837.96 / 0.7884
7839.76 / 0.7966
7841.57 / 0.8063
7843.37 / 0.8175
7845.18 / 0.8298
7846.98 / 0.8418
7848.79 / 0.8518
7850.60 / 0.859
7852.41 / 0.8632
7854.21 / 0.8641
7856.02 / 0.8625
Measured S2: 1.1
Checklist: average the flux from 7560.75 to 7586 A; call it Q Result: 1.25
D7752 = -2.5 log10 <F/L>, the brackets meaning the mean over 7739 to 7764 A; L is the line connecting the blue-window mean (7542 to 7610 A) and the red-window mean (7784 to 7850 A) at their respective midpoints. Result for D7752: 0.29 mag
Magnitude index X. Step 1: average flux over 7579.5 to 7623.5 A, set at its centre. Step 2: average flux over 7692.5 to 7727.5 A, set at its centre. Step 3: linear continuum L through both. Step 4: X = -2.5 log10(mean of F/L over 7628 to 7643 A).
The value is 0.14 mag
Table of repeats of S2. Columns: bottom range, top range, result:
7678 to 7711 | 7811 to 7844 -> 1.75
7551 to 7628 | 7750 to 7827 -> 0.67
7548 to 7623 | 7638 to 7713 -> 0.45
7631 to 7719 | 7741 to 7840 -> 1.40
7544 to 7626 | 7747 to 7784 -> 0.61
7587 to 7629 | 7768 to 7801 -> 0.72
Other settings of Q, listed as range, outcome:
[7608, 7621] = 1.05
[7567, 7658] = 0.97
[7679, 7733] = 0.557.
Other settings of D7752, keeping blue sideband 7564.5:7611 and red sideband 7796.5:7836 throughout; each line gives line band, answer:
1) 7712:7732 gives 0.34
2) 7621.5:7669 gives 0.47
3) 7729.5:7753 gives 0.23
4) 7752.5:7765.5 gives 0.34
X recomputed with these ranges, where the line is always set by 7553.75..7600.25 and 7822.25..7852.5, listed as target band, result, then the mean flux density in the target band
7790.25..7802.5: 0.16 mag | 0.748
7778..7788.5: 0.23 mag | 0.716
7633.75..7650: 0.40 mag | 0.747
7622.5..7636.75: 0.26 mag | 0.865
